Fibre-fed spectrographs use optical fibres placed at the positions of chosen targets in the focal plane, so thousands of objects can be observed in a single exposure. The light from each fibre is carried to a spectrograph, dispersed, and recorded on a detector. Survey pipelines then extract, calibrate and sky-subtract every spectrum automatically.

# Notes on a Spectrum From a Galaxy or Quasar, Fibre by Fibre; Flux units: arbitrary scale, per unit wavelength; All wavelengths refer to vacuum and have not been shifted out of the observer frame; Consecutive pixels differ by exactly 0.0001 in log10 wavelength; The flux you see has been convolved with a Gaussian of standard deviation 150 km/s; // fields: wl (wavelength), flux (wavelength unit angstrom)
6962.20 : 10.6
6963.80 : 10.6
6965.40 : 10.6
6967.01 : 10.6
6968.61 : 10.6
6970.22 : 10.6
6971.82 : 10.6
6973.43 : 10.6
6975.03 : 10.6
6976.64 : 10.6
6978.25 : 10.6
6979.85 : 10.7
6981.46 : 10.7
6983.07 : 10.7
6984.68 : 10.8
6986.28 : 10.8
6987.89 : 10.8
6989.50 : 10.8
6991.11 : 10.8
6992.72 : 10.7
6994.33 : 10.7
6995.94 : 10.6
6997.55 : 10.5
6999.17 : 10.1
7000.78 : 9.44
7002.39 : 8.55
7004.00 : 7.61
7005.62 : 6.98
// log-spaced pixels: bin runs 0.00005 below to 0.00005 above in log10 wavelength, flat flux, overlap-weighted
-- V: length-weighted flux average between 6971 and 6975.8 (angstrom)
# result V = 10.6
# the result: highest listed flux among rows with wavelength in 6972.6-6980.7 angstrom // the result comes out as 10.7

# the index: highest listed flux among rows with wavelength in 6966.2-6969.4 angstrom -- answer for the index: 10.6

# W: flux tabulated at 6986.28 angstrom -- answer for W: 10.8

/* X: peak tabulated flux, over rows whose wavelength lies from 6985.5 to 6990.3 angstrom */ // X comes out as 10.8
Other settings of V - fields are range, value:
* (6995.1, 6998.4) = 10.5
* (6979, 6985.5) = 10.7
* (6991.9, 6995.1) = 10.7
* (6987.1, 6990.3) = 10.8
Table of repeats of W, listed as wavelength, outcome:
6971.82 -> 10.6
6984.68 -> 10.8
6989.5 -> 10.8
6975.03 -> 10.6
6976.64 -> 10.6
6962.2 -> 10.6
